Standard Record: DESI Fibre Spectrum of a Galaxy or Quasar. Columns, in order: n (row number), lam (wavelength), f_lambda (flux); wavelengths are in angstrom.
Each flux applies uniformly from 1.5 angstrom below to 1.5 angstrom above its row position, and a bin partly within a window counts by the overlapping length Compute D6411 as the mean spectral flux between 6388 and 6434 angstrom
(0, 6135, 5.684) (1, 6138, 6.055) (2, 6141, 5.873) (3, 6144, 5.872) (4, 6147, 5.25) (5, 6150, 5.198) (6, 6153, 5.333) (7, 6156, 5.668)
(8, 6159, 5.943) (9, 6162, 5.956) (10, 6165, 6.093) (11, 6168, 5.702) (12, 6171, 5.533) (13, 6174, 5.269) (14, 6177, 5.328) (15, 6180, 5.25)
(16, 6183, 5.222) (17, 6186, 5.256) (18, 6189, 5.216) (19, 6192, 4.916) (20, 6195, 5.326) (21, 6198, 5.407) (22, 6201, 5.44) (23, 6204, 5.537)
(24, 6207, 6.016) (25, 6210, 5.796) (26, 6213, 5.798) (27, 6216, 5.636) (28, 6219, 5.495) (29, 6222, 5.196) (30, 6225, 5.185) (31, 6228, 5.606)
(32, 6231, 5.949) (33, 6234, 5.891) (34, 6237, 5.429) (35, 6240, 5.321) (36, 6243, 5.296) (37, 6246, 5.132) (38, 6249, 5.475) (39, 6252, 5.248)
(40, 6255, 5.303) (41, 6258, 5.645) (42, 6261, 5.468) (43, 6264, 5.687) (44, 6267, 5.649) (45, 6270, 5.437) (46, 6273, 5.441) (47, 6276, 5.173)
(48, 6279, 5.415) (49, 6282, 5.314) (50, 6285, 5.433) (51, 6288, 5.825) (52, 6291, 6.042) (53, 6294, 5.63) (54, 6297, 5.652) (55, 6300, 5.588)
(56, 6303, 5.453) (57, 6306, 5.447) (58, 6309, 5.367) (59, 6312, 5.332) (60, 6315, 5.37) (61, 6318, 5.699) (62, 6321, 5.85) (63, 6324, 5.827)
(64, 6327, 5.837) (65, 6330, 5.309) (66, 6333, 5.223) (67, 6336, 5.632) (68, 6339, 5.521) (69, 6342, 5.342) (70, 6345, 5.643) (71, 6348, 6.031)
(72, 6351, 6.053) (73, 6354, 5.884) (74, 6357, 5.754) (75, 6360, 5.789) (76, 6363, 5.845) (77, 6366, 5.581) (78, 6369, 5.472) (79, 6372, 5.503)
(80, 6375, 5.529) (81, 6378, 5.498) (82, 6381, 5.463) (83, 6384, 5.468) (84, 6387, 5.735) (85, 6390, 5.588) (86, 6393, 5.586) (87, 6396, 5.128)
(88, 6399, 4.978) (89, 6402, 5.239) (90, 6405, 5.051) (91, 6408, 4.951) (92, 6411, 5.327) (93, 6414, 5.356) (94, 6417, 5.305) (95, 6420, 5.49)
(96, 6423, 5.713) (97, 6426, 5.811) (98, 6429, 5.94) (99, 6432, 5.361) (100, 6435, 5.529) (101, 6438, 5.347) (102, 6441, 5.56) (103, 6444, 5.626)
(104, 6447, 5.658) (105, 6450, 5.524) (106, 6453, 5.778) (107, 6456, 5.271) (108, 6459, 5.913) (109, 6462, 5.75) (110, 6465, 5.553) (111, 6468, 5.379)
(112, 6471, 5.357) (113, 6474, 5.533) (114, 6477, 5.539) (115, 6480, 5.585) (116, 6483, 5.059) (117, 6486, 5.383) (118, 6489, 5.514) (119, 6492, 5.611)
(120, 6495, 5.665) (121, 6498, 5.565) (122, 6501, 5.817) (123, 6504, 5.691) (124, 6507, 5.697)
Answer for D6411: 5.39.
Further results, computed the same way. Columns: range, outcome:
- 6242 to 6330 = 5.52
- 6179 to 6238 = 5.48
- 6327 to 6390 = 5.62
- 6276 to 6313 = 5.53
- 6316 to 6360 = 5.69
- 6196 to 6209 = 5.6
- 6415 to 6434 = 5.59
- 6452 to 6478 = 5.56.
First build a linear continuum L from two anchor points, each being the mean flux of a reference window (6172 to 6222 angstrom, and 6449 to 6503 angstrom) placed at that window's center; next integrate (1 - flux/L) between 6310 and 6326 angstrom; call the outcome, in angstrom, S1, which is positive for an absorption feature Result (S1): -0.4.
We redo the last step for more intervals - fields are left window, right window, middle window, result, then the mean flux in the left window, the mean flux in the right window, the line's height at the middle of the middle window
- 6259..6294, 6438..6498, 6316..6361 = -1.21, 5.54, 5.54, 5.54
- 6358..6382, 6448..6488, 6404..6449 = 0.58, 5.59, 5.51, 5.55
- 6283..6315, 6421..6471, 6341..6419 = 1.08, 5.56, 5.6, 5.58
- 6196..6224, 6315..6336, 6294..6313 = 0.38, 5.58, 5.61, 5.6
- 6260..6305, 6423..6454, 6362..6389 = 0.13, 5.55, 5.62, 5.59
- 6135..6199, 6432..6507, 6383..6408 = 0.99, 5.51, 5.55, 5.54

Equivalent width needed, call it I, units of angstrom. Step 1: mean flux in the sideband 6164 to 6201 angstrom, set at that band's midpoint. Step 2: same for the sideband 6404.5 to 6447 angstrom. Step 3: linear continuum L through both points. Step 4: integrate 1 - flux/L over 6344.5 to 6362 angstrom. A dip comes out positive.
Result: -1.4 angstrom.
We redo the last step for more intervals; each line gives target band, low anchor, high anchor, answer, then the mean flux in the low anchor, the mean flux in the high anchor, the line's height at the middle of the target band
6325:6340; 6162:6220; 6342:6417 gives 0.0 angstrom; 5.5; 5.51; 5.51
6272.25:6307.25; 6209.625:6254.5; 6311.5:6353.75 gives 0.2 angstrom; 5.49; 5.63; 5.57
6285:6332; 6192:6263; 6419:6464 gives -0.5 angstrom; 5.49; 5.62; 5.54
